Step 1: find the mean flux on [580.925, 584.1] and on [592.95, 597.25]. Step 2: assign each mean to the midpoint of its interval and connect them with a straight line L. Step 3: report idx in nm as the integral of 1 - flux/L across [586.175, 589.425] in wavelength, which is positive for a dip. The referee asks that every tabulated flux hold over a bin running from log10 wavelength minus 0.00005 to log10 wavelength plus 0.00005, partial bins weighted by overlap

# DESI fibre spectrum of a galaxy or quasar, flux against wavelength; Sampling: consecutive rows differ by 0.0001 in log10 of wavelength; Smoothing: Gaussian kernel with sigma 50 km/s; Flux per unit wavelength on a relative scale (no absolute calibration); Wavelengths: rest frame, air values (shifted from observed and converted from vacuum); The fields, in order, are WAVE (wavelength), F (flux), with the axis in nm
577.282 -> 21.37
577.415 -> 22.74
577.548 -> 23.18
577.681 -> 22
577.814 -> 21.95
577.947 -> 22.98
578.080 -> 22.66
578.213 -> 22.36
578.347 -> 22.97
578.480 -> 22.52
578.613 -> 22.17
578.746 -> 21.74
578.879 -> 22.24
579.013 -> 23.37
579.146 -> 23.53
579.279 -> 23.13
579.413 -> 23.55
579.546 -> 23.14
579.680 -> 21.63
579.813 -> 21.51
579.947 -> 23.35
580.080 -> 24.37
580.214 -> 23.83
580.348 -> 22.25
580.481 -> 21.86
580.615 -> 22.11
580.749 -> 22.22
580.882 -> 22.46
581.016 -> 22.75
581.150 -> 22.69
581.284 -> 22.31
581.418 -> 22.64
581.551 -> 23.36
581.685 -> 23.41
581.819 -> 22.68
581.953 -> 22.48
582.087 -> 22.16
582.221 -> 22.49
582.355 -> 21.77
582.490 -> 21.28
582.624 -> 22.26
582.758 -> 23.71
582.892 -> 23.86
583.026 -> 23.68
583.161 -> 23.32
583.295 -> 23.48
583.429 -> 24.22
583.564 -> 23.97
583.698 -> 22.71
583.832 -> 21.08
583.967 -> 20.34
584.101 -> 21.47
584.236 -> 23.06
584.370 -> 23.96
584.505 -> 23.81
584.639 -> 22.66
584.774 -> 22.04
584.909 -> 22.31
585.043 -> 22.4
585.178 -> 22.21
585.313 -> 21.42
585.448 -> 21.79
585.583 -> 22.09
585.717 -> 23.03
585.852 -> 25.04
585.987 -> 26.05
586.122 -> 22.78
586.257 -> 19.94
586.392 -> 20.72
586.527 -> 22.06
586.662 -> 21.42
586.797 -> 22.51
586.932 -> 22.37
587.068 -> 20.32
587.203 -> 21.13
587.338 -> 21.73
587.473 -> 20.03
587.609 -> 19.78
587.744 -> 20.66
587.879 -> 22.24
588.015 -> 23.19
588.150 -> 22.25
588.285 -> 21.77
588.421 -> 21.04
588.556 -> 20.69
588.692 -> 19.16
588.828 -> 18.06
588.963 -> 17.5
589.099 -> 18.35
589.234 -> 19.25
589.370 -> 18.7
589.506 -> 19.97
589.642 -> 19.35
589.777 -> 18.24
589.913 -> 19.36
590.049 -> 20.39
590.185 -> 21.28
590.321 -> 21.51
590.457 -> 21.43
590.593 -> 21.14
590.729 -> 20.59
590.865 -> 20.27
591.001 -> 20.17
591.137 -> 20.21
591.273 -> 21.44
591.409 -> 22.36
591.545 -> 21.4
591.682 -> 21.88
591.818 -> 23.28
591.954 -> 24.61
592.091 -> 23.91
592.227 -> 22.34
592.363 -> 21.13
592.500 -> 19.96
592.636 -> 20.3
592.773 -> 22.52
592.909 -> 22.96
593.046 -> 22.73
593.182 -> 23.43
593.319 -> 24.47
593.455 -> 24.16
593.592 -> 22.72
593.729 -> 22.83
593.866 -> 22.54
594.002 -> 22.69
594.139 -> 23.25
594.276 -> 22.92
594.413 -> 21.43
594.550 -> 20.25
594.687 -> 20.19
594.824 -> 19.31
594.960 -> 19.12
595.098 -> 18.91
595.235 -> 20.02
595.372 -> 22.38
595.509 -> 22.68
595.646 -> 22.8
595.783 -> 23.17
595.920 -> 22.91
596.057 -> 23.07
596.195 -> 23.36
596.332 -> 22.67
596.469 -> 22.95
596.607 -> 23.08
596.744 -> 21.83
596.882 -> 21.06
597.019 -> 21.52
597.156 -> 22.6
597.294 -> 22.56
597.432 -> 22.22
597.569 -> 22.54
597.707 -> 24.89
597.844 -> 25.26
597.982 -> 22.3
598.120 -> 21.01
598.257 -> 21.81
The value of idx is 0.266 nm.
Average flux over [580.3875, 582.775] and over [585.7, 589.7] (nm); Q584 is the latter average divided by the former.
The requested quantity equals 0.9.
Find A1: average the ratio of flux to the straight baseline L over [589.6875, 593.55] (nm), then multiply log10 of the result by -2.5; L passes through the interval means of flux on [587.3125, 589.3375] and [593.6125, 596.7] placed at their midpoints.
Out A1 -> -0.03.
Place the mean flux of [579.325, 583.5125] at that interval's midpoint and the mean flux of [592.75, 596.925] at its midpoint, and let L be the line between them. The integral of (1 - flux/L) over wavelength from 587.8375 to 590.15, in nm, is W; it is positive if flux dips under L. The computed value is 0.26 nm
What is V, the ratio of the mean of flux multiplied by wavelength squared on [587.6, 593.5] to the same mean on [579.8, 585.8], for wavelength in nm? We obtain 1.0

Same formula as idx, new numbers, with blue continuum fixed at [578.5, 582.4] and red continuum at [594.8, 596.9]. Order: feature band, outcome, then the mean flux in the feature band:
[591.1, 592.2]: -0.02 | 22.4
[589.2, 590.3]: 0.13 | 19.6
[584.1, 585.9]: -0.02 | 22.7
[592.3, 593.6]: -0.02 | 22.4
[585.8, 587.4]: 0.02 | 22.1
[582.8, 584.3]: -0.02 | 22.8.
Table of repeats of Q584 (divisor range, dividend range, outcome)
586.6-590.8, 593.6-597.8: 1.08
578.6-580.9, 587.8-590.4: 0.89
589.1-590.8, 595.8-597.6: 1.12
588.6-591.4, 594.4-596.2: 1.07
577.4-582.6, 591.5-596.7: 0.98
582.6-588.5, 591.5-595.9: 0.99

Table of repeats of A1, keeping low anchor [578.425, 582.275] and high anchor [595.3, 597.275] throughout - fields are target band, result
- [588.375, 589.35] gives 0.18 mag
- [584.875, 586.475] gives 0.01 mag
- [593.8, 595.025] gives 0.06 mag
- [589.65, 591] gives 0.11 mag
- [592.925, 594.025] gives -0.03 mag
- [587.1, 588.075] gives 0.07 mag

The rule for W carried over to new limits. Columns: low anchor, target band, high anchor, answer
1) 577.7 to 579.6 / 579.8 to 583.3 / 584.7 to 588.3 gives -0.05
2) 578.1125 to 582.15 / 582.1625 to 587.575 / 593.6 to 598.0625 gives 0.03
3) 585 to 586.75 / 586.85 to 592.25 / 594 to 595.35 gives 0.22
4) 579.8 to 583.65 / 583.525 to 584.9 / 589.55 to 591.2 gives -0.02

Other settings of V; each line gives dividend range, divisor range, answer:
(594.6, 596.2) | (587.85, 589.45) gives 1.09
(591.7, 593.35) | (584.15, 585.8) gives 1.03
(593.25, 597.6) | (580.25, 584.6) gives 1.02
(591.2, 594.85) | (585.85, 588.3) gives 1.04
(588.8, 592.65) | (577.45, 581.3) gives 0.95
